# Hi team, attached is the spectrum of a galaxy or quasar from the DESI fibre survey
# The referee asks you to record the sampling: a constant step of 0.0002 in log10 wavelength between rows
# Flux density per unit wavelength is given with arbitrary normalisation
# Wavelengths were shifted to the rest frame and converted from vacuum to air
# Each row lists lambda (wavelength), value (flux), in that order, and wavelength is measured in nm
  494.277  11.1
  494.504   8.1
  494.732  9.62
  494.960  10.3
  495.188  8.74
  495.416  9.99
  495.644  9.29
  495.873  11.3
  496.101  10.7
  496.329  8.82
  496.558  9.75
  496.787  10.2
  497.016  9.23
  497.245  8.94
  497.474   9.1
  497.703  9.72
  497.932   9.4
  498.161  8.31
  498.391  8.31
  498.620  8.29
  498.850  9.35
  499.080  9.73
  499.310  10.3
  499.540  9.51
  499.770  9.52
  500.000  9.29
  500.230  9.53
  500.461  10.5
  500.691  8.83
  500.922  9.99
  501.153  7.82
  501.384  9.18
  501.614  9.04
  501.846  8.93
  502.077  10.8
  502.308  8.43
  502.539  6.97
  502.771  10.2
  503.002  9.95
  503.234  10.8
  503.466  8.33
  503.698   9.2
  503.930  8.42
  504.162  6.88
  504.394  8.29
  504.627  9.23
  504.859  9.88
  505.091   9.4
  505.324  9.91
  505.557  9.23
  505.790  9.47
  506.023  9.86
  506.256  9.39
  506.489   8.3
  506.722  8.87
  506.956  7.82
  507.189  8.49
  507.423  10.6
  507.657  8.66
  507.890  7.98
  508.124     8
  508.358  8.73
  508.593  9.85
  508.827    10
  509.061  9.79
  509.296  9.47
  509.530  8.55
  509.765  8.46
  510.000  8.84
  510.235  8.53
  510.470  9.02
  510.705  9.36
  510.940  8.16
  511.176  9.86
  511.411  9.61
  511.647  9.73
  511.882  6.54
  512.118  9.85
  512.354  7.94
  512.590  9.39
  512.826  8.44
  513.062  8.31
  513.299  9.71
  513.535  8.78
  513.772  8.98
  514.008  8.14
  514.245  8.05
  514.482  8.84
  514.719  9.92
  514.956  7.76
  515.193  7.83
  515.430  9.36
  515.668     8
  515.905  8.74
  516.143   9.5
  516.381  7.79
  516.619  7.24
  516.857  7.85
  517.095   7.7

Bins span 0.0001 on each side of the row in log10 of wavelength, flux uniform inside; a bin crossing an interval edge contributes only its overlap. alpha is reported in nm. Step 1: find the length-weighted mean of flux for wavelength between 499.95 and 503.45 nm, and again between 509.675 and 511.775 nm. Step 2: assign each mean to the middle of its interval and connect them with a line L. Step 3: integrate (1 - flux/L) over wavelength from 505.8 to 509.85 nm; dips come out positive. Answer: 0.06 nm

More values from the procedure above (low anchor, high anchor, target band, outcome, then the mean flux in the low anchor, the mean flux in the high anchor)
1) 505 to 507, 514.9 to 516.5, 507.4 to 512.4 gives -0.04 nm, 9.18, 8.45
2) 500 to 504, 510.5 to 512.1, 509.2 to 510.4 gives 0.03 nm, 9.24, 8.95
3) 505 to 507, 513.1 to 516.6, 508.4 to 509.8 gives -0.06 nm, 9.18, 8.62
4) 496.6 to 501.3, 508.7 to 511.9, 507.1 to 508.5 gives 0.05 nm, 9.3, 9.07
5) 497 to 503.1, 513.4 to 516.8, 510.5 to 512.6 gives -0.06 nm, 9.23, 8.49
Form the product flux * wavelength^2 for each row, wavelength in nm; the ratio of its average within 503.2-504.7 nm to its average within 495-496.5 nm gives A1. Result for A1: 0.90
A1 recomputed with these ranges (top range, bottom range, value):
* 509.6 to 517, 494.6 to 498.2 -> 0.96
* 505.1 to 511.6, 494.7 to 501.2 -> 1.00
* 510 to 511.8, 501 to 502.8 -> 1.06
